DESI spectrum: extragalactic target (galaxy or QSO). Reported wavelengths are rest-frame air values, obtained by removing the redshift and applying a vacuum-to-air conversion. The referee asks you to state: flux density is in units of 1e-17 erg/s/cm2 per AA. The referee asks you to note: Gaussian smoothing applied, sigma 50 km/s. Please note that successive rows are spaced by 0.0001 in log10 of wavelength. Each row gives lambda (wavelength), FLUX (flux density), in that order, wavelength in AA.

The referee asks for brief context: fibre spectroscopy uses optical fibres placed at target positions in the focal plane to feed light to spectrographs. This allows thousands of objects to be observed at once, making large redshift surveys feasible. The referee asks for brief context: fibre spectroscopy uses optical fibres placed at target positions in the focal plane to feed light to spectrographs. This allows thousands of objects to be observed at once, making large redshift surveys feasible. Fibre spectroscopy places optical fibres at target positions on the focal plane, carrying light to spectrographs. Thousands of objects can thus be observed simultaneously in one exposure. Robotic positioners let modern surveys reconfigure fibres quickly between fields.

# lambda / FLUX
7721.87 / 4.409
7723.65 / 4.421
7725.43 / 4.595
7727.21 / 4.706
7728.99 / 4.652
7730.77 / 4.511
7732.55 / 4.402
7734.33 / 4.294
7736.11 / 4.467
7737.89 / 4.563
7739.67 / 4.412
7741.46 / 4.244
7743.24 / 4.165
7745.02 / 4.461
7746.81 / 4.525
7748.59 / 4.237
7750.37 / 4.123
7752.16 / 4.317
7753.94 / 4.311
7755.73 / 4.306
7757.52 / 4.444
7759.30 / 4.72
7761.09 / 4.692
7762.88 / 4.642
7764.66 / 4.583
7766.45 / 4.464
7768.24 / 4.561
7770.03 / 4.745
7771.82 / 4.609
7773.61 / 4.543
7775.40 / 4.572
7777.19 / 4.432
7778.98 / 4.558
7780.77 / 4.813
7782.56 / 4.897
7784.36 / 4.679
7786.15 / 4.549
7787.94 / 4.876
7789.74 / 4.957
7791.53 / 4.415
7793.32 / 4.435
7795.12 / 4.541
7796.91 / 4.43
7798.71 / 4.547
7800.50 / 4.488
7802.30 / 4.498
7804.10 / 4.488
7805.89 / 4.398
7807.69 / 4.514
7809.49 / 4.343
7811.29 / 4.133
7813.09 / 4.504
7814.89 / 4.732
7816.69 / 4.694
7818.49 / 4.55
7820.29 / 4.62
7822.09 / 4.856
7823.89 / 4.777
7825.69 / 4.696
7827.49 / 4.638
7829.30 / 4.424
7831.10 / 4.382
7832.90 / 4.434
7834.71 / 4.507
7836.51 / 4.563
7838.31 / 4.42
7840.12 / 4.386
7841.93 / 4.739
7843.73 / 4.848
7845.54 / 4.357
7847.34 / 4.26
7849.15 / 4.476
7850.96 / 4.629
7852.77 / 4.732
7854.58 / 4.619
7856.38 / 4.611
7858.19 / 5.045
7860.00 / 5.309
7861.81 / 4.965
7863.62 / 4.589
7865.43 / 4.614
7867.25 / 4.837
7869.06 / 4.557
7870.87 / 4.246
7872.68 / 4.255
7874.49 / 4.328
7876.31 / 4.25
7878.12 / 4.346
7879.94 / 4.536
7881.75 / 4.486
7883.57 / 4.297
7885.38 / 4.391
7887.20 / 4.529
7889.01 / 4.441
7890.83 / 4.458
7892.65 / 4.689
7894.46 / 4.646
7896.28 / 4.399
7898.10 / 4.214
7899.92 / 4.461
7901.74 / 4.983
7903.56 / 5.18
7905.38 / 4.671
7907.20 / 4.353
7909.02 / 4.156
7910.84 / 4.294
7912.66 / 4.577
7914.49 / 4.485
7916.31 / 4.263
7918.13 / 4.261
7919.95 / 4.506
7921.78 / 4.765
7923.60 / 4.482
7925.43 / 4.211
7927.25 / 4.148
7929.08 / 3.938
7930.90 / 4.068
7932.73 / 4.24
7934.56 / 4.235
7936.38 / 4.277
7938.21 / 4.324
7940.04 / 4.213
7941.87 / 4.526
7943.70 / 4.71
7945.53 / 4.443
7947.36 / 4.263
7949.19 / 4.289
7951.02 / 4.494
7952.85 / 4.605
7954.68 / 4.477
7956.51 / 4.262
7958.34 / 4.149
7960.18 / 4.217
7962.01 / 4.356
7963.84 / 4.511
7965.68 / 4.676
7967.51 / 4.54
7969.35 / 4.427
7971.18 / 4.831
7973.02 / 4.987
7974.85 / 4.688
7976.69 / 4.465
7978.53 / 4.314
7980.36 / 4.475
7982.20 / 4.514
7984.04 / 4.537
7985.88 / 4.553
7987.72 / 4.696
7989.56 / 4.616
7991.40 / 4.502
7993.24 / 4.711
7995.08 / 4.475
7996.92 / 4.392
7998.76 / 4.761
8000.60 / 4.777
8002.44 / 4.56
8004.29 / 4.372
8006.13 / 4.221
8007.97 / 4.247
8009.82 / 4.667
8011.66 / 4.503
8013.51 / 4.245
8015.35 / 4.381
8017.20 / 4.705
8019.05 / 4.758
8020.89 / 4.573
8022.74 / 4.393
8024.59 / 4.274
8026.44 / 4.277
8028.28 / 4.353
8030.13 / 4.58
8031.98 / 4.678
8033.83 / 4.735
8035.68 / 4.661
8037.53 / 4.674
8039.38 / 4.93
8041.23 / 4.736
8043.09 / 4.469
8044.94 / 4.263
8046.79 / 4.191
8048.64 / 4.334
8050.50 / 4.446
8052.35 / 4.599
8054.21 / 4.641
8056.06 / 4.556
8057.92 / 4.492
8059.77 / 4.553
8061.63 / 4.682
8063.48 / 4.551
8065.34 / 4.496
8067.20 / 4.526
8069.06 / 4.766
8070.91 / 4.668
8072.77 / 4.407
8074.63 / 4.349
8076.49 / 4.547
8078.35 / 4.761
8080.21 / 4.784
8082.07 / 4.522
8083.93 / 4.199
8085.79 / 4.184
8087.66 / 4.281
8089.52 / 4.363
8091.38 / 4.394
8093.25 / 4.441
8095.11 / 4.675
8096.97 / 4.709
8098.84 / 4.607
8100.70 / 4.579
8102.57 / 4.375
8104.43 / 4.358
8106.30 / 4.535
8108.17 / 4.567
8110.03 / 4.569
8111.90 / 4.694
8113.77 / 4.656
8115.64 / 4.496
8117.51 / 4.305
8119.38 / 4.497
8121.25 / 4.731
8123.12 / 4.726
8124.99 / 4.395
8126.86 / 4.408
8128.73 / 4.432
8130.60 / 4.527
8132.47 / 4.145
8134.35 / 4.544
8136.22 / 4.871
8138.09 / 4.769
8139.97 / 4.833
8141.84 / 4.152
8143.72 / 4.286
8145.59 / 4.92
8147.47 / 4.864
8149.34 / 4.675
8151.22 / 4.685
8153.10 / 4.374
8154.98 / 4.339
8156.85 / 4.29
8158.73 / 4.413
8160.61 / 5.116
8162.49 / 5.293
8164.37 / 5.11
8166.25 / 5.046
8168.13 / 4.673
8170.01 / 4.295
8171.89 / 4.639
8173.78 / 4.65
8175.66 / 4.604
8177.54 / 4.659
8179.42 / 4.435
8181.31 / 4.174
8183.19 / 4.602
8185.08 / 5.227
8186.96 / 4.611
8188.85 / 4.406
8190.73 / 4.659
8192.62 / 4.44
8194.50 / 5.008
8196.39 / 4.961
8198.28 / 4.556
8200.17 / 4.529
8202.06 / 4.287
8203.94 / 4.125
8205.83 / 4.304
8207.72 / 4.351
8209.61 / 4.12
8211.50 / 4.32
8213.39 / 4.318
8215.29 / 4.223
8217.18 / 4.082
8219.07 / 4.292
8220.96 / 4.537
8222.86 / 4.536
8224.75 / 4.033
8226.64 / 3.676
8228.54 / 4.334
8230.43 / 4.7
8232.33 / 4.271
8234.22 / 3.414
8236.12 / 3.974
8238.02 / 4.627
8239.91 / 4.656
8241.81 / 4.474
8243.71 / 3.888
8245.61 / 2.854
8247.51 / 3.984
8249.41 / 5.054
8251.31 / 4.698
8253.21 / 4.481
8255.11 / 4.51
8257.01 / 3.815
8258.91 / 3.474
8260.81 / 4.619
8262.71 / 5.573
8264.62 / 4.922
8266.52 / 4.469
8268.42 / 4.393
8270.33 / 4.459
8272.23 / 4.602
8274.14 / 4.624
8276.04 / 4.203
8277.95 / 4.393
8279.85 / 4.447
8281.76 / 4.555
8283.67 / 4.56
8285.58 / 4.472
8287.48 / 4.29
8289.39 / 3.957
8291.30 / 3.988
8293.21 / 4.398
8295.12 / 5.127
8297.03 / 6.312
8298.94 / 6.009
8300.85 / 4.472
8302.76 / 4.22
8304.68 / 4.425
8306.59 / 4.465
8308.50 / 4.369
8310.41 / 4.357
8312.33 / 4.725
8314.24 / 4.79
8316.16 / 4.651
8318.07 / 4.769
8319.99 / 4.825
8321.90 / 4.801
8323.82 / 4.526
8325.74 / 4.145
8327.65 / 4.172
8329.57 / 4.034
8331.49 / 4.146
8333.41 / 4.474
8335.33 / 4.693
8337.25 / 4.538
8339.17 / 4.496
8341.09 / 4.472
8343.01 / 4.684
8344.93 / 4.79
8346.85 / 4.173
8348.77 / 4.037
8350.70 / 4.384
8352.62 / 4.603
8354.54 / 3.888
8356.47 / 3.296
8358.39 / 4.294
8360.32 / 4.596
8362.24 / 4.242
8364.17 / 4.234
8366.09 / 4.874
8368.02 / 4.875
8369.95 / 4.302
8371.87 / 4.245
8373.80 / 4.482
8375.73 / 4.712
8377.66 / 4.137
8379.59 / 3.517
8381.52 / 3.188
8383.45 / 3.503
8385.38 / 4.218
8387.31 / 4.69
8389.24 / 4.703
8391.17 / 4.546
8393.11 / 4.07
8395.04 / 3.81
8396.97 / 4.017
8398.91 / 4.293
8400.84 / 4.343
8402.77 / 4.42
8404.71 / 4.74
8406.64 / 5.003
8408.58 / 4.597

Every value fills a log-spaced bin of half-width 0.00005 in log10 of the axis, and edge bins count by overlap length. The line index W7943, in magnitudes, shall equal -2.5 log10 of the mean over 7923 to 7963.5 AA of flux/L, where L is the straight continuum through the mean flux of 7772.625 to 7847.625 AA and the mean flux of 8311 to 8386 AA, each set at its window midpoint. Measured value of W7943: 0.05 mag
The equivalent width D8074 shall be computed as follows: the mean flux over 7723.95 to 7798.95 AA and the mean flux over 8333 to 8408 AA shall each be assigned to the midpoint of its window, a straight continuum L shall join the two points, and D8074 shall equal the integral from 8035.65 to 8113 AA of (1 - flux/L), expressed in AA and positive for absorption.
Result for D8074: -1.85 AA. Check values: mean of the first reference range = 4.52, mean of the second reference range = 4.32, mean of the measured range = 4.53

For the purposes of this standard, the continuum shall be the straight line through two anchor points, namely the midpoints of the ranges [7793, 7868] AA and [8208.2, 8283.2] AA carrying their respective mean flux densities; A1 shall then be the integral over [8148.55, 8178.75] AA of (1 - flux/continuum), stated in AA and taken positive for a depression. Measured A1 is -2.1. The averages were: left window 4.59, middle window 4.68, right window 4.32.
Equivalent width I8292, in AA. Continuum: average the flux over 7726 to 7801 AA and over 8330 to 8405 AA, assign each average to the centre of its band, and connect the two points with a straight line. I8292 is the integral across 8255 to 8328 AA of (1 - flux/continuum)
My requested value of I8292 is -4.1 AA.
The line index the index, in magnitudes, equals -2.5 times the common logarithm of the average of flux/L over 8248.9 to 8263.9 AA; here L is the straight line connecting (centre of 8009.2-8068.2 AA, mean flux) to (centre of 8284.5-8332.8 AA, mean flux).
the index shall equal 0.01 mag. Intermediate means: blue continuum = 4.53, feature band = 4.52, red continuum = 4.58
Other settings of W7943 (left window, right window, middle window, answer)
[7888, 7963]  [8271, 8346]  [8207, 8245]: 0.075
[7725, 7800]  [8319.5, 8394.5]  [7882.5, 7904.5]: -0.019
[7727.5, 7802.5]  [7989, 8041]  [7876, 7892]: 0.025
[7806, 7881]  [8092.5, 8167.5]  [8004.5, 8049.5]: 0.023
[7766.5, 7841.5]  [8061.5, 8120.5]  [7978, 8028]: 0.007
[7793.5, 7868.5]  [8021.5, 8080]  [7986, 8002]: -0.015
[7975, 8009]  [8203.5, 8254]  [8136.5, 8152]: -0.078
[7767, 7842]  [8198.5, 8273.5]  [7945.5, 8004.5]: -0.012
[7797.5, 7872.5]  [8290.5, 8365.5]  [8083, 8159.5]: 0.007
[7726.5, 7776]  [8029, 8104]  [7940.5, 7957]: 0.015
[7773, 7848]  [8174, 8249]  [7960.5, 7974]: -0.030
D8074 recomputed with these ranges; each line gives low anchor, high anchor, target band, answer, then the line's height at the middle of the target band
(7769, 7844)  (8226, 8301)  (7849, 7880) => -0.37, 4.56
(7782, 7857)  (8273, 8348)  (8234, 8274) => 1.75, 4.55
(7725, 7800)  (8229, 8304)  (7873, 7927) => 0.50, 4.51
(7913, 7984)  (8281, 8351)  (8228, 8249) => 1.83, 4.52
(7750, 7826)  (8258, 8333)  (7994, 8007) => 0.14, 4.56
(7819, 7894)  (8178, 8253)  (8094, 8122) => -0.87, 4.42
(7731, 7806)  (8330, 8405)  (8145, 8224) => -3.64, 4.36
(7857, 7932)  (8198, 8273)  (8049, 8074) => -0.89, 4.4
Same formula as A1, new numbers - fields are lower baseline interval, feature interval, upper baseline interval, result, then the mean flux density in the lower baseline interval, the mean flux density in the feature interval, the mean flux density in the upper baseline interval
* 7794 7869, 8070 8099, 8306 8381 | 0.0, 4.59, 4.49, 4.4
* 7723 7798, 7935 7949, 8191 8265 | 0.2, 4.52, 4.38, 4.33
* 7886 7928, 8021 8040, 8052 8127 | -0.1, 4.49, 4.55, 4.53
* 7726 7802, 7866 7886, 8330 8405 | 0.3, 4.52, 4.41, 4.29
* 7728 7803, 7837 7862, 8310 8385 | -0.9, 4.52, 4.66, 4.35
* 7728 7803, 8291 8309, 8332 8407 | -2.0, 4.52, 4.82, 4.32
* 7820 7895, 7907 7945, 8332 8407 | 1.7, 4.57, 4.34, 4.32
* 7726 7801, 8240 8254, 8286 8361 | 0.8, 4.52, 4.23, 4.5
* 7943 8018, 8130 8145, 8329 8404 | -0.4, 4.5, 4.53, 4.29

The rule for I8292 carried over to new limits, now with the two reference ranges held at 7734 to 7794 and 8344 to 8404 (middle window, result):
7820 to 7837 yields -0.37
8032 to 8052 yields -0.71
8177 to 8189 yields -0.74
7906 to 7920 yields 0.29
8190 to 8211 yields -0.77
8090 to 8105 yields -0.51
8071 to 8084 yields -0.48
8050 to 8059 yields -0.33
